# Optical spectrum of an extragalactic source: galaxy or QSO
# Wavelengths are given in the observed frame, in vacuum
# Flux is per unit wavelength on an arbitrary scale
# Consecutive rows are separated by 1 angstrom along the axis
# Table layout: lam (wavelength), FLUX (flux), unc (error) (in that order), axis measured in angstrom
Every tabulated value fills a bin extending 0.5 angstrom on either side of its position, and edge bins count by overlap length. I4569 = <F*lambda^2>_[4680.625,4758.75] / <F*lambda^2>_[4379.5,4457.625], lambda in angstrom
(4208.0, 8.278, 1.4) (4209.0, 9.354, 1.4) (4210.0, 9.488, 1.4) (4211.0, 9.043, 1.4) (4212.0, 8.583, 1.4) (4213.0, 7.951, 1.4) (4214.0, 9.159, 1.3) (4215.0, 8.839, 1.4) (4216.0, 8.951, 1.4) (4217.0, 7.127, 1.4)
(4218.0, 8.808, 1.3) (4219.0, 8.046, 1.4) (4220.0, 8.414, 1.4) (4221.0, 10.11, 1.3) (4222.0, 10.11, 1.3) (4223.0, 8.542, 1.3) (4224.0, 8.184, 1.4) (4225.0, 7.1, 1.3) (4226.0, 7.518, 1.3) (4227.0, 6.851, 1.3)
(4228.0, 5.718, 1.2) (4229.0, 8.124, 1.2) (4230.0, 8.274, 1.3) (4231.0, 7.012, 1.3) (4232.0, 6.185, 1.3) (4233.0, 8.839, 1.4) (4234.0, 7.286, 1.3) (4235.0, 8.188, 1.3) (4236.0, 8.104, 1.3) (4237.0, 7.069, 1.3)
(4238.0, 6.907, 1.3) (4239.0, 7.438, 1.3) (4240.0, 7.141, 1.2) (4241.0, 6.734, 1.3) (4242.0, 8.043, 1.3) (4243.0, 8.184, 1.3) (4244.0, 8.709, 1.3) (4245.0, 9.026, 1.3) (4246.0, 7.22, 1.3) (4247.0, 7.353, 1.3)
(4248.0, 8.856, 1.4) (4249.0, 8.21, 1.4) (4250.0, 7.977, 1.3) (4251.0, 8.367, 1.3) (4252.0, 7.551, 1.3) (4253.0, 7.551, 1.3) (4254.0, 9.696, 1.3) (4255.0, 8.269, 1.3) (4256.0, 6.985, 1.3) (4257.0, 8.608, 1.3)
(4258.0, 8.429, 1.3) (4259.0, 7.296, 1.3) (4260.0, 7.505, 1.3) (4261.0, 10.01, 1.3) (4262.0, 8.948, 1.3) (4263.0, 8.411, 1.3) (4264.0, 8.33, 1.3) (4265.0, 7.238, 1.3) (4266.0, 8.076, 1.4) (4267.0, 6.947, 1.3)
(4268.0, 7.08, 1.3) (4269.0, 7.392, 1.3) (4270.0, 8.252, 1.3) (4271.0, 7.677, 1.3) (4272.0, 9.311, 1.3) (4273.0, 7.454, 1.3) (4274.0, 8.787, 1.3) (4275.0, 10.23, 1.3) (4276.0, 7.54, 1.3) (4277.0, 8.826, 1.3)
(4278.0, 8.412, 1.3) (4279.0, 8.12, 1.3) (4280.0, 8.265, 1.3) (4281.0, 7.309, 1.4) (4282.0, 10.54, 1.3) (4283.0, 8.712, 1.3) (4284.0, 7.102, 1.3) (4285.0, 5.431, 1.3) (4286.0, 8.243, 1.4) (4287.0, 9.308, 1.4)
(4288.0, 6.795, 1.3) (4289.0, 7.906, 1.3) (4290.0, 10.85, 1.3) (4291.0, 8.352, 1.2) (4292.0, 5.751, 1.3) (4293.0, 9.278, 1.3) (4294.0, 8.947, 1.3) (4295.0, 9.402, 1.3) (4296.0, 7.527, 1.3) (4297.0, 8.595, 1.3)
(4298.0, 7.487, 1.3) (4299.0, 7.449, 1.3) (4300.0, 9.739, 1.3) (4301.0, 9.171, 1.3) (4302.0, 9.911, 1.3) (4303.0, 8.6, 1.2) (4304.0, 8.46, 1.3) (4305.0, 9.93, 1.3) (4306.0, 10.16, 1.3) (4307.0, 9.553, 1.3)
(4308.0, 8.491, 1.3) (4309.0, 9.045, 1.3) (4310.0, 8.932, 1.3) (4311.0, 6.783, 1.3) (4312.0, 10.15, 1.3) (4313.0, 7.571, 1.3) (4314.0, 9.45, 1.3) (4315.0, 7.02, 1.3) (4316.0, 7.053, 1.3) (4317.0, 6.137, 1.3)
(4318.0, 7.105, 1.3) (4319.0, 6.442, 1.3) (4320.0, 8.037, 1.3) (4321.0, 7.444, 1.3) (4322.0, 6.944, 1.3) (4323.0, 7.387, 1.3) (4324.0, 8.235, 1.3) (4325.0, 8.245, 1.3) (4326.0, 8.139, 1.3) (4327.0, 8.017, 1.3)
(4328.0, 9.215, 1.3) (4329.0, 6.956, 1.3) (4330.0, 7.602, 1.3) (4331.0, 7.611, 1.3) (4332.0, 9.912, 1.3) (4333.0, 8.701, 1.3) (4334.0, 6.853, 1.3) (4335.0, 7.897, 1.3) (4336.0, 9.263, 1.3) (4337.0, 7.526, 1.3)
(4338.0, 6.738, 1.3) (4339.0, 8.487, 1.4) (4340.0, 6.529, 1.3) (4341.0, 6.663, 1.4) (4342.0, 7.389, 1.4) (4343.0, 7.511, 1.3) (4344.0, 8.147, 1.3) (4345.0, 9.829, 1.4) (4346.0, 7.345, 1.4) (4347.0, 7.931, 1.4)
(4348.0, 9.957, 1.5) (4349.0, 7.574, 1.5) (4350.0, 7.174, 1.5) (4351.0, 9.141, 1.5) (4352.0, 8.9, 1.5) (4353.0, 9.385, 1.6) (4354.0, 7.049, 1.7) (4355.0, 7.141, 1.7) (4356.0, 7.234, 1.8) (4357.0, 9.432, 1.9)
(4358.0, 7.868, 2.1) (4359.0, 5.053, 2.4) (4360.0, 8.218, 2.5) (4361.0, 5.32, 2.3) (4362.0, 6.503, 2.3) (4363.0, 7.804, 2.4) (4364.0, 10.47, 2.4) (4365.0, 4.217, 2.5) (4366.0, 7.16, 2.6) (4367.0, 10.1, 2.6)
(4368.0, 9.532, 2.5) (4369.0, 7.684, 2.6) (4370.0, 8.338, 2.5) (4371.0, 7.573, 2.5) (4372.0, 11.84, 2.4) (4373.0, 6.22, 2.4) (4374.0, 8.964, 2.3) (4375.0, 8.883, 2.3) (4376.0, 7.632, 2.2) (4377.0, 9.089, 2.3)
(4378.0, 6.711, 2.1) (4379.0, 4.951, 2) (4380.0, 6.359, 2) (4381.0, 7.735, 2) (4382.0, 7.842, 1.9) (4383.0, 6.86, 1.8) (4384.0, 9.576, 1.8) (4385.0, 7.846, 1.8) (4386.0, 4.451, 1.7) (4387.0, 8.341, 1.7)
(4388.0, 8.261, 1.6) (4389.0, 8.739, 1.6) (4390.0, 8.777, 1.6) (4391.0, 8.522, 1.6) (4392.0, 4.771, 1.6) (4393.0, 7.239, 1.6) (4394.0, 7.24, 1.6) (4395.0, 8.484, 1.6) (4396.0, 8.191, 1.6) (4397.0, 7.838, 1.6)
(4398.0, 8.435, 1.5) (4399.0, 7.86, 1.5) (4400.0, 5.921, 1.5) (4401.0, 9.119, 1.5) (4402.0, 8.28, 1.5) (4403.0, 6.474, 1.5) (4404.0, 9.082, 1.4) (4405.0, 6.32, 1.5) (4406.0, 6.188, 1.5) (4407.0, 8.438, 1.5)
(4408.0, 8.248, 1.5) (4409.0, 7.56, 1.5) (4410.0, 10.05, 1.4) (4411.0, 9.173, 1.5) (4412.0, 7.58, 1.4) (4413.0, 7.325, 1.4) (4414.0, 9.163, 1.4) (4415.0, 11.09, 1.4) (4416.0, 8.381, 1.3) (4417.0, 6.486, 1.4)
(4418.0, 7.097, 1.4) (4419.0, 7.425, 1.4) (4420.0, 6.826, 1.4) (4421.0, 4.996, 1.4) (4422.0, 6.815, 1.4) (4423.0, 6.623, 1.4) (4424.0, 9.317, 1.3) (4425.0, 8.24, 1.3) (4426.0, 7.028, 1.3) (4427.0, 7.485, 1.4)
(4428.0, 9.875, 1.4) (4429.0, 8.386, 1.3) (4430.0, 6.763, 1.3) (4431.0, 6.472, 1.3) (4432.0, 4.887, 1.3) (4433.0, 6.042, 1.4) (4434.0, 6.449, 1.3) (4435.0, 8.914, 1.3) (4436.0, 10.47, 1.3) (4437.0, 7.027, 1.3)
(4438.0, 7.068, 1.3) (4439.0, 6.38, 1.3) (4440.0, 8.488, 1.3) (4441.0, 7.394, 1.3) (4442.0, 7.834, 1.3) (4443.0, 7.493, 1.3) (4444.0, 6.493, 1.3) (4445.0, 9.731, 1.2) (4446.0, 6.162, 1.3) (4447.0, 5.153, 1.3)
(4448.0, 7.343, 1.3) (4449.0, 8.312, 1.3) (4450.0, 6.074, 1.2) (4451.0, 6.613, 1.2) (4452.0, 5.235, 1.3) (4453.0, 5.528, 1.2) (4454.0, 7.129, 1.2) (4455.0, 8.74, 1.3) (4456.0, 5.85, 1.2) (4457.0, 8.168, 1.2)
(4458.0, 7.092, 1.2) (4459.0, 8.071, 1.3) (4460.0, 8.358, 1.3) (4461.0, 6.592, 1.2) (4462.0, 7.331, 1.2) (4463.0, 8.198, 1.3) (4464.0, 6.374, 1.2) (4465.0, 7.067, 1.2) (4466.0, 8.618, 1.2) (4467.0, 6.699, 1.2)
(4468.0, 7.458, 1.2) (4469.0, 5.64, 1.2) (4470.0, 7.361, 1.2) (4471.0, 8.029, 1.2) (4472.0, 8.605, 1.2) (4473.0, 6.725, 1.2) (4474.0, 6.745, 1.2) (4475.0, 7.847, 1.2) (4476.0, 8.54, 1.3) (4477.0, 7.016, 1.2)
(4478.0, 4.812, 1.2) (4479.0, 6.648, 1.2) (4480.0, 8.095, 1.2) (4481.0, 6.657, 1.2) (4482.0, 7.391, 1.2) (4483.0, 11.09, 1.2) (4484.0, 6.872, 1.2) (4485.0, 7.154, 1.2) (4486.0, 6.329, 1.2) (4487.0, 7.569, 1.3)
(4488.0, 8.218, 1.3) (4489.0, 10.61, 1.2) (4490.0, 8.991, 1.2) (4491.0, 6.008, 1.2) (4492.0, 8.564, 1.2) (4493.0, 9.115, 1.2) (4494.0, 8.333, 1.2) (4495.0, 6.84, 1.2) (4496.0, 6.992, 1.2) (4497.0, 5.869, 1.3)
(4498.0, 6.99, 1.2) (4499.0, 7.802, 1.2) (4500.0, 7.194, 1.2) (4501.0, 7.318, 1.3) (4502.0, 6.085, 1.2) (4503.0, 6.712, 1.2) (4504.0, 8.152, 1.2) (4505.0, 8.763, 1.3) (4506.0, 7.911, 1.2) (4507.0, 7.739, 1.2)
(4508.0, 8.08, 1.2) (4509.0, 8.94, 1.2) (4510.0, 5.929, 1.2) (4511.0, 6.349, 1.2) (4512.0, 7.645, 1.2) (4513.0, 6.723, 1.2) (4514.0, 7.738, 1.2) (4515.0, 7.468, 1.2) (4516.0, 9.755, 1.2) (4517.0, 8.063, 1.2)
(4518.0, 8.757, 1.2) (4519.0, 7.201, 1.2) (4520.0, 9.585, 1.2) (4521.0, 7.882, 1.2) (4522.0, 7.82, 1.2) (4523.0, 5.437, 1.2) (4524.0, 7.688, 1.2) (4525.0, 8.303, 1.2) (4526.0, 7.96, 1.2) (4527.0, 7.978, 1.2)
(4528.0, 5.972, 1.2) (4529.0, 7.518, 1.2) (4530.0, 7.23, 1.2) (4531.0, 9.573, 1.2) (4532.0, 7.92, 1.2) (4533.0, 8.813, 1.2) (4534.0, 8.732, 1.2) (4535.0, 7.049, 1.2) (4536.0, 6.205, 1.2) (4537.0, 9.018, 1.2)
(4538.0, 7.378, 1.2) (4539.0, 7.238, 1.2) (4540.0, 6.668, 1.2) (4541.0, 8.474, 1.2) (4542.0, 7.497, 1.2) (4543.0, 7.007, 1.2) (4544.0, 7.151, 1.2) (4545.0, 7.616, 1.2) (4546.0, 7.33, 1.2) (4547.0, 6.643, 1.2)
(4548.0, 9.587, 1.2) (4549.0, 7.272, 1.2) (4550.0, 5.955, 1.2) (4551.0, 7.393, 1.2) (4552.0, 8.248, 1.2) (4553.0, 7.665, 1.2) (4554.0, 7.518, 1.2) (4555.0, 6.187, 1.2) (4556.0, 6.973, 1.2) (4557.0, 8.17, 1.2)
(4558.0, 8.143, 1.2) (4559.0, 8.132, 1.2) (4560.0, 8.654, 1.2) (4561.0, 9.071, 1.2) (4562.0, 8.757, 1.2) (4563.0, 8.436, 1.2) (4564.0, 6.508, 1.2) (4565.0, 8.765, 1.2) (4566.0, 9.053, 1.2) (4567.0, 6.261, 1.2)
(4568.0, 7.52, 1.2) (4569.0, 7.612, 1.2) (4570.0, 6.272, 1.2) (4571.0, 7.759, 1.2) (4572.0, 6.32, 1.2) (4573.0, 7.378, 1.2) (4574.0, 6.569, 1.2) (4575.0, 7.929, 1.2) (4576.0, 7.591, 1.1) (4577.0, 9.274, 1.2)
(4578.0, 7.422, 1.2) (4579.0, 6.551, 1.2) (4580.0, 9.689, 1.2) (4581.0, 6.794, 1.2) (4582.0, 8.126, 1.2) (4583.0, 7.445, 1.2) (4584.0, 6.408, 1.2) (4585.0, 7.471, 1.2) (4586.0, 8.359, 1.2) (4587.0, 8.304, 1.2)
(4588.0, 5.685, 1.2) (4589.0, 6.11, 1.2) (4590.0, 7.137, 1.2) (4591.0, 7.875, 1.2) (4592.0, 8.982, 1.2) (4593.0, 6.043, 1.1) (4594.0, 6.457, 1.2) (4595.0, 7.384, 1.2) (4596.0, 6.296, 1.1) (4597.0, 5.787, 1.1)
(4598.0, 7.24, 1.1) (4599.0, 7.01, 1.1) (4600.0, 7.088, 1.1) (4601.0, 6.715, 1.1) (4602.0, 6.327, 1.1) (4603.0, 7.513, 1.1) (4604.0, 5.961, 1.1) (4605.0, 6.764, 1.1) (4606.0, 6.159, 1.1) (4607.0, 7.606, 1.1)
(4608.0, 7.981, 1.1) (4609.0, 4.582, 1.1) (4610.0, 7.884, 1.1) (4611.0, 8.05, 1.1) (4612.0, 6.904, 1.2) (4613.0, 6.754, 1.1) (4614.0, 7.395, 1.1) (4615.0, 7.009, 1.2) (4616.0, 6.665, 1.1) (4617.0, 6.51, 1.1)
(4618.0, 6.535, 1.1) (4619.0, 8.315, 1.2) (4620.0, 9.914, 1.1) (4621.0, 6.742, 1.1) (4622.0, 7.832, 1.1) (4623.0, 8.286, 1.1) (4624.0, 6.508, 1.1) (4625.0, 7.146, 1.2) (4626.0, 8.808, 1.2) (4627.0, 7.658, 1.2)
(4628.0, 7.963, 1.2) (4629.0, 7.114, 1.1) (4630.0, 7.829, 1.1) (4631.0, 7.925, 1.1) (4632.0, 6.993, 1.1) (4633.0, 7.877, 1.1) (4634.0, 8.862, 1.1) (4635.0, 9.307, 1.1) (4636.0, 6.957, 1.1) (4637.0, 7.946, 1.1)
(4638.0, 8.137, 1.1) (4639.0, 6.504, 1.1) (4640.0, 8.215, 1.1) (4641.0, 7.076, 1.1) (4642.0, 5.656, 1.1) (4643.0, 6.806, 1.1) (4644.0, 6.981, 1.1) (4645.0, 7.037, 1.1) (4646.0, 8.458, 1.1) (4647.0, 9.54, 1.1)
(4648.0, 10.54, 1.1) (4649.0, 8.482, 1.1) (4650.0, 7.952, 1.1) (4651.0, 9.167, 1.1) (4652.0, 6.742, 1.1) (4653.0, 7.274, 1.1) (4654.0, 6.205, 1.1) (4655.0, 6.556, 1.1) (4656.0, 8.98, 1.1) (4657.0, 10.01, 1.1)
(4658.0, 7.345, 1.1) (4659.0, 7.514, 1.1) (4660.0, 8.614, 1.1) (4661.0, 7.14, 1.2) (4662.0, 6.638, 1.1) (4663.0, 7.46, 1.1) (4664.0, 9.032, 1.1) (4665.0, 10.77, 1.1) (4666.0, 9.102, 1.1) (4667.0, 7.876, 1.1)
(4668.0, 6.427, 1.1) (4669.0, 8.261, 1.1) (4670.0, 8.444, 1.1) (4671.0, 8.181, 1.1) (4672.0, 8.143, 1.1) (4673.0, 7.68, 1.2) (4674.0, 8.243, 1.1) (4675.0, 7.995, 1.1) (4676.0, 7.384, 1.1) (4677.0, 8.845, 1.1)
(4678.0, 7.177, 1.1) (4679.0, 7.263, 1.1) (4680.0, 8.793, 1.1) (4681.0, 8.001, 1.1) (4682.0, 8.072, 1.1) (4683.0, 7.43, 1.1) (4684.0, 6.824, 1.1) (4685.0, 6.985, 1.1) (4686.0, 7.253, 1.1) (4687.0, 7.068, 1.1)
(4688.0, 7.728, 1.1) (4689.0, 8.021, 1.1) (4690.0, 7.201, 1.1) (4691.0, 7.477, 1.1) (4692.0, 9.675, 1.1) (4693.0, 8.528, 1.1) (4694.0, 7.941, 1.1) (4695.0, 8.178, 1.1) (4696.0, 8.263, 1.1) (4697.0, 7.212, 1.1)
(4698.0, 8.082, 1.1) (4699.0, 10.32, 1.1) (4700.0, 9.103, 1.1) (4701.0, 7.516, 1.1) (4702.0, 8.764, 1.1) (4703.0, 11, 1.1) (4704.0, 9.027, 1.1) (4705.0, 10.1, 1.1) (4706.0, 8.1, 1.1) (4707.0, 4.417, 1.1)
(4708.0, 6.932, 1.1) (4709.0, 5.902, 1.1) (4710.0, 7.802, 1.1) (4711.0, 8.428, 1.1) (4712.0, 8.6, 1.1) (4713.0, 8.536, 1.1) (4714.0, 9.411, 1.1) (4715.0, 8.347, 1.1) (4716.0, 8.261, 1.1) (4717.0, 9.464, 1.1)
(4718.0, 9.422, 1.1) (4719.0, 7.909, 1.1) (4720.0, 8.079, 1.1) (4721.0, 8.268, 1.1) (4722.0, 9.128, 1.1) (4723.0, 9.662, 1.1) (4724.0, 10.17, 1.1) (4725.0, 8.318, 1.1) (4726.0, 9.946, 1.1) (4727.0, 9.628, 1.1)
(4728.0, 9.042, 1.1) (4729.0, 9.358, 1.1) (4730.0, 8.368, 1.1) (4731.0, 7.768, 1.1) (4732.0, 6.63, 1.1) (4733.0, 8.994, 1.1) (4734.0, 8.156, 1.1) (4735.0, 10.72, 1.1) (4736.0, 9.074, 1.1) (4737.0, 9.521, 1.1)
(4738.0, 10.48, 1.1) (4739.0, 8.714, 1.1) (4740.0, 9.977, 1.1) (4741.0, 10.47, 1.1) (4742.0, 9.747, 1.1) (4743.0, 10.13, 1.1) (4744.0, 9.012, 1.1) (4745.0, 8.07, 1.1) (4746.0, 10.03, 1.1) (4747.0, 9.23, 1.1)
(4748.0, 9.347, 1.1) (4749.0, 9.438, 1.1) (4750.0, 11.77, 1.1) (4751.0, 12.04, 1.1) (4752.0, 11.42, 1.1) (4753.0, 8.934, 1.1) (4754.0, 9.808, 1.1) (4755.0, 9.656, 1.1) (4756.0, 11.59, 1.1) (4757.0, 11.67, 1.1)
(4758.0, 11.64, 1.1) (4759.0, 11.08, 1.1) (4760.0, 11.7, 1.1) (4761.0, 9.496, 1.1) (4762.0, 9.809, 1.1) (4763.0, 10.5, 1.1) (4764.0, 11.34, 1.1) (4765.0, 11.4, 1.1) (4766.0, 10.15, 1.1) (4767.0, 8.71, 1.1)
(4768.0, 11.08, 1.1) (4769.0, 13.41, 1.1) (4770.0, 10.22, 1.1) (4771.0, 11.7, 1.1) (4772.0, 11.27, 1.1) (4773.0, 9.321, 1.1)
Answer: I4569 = 1.35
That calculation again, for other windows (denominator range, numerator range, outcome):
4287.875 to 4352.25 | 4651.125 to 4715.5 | 1.15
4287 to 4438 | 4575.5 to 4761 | 1.19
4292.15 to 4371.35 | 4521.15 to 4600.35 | 1.03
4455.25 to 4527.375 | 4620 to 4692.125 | 1.11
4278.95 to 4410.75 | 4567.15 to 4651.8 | 1.05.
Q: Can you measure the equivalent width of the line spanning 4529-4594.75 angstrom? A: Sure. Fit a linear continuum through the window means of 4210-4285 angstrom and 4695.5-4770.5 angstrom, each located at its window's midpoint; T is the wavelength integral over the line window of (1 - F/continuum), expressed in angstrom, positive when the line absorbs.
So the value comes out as 9.8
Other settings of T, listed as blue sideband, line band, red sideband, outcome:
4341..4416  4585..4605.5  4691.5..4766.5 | 4.2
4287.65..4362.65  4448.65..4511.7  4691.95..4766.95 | 8.3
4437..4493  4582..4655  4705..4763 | 9.3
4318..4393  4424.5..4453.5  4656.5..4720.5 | 2.4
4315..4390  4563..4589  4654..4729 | 1.9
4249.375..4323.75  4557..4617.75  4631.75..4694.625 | 4.9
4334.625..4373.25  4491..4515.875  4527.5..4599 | 0.5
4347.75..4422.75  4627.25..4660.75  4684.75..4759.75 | 3.4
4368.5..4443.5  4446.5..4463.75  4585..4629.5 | 1.2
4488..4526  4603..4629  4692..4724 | 2.7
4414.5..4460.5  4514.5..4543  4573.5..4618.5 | -2.4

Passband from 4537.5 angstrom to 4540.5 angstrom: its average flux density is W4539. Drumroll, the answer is 7.09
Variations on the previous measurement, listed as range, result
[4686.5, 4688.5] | 7.4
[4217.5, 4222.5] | 9.1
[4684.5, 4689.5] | 7.41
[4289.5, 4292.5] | 8.32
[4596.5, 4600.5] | 6.78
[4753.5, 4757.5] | 10.7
